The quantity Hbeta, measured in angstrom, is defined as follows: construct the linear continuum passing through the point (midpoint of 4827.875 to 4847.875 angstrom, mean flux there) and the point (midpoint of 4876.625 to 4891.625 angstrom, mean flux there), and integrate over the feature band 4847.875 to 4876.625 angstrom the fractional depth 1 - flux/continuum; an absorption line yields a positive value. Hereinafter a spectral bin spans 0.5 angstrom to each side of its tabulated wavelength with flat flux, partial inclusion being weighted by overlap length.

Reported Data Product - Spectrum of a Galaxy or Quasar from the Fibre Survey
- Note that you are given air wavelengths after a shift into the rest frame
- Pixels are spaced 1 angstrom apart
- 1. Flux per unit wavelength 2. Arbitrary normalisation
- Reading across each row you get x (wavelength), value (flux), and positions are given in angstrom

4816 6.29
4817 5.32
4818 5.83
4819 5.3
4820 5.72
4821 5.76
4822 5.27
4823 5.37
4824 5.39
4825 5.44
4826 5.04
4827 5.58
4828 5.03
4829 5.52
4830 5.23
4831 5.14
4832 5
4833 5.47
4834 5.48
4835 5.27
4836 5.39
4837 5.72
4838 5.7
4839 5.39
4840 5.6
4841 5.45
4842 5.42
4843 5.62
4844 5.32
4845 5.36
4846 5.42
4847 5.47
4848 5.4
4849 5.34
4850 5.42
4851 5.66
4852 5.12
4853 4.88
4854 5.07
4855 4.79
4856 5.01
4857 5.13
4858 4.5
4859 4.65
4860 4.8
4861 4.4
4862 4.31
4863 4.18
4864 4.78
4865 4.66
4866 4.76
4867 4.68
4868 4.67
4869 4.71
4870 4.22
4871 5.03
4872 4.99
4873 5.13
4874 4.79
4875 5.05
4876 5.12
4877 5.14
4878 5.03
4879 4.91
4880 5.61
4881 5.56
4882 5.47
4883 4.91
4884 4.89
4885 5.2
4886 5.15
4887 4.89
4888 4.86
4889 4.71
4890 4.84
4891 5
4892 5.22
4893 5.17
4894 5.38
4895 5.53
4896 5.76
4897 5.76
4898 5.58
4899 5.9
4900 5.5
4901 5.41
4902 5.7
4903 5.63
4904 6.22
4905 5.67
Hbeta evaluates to 2.03 angstrom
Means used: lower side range 5.41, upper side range 5.08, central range 4.86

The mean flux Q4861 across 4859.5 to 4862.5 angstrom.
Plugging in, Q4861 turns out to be 4.5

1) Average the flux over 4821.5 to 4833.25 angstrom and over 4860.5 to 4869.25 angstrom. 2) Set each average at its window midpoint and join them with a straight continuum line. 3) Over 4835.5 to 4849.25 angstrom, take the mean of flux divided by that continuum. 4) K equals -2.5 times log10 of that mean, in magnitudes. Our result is -0.10 mag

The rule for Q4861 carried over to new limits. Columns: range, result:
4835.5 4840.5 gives 5.56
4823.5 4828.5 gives 5.3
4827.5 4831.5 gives 5.23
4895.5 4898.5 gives 5.7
